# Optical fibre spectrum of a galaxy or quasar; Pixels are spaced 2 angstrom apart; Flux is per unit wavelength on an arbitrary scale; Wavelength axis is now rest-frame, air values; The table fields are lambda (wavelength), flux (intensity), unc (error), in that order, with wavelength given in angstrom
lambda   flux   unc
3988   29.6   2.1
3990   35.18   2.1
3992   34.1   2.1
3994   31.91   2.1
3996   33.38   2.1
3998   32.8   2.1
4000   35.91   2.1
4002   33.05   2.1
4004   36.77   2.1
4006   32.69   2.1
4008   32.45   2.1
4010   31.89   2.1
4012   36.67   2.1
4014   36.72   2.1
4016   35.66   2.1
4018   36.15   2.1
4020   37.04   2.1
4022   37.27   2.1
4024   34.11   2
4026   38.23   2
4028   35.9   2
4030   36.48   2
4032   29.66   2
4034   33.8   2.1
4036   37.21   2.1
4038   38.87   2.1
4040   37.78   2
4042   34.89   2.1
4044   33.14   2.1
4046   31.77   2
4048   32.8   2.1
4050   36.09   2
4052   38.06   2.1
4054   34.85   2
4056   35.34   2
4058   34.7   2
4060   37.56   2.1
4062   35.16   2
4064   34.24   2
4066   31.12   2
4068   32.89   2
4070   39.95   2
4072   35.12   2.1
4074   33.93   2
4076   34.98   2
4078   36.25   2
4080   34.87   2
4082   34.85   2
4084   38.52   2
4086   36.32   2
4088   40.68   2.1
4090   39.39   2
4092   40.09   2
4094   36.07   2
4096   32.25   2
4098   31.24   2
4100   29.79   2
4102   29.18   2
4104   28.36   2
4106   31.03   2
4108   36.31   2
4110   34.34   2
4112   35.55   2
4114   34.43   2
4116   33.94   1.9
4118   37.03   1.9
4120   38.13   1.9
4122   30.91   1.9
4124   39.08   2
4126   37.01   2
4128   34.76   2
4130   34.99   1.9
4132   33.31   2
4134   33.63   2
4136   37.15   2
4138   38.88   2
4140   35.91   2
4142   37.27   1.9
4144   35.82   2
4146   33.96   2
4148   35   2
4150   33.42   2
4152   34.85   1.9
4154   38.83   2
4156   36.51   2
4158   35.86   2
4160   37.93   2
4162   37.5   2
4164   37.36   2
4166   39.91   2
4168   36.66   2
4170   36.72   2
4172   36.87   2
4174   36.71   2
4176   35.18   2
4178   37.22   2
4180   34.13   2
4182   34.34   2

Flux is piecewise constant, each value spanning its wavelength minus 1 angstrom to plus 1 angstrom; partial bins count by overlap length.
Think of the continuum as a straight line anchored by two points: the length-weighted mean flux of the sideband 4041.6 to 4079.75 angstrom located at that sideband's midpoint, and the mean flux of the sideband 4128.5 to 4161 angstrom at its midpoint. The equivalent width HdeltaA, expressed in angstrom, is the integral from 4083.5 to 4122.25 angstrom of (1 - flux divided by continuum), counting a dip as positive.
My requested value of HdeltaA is 0.7 angstrom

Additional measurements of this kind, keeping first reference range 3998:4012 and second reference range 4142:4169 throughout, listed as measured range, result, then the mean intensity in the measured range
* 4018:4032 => -0.7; 36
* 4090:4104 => 0.9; 33.2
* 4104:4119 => 0.6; 34.2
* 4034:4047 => -0.4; 35.5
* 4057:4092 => -0.9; 36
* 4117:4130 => -0.1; 36.1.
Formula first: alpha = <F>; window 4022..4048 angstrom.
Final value 35.1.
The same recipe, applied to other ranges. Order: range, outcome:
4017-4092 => 35.7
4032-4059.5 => 35.2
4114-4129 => 35.7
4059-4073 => 35.1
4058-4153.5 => 35.1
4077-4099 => 36.4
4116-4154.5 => 35.7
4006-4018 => 34.6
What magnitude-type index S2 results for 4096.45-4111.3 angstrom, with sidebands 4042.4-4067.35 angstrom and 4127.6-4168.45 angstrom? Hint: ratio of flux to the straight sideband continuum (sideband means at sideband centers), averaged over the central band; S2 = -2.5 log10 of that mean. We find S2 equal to 0.12 mag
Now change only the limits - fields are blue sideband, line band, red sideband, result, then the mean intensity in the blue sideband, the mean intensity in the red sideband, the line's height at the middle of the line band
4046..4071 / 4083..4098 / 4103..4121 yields -0.077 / 35.1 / 34.3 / 34.6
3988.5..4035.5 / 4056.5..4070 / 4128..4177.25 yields 0.015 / 34.7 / 36.2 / 35.2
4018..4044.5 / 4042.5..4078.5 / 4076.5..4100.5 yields 0.031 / 35.8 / 36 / 35.9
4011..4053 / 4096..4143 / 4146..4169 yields 0.059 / 35.6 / 36.6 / 36.3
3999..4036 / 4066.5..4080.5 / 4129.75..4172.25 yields 0.009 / 35.1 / 36.3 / 35.6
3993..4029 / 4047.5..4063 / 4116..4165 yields -0.011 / 34.9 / 36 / 35.3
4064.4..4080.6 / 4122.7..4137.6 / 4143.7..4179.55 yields 0.004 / 34.9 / 36.4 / 35.9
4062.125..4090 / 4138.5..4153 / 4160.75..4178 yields 0.045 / 35.8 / 37.1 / 36.8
